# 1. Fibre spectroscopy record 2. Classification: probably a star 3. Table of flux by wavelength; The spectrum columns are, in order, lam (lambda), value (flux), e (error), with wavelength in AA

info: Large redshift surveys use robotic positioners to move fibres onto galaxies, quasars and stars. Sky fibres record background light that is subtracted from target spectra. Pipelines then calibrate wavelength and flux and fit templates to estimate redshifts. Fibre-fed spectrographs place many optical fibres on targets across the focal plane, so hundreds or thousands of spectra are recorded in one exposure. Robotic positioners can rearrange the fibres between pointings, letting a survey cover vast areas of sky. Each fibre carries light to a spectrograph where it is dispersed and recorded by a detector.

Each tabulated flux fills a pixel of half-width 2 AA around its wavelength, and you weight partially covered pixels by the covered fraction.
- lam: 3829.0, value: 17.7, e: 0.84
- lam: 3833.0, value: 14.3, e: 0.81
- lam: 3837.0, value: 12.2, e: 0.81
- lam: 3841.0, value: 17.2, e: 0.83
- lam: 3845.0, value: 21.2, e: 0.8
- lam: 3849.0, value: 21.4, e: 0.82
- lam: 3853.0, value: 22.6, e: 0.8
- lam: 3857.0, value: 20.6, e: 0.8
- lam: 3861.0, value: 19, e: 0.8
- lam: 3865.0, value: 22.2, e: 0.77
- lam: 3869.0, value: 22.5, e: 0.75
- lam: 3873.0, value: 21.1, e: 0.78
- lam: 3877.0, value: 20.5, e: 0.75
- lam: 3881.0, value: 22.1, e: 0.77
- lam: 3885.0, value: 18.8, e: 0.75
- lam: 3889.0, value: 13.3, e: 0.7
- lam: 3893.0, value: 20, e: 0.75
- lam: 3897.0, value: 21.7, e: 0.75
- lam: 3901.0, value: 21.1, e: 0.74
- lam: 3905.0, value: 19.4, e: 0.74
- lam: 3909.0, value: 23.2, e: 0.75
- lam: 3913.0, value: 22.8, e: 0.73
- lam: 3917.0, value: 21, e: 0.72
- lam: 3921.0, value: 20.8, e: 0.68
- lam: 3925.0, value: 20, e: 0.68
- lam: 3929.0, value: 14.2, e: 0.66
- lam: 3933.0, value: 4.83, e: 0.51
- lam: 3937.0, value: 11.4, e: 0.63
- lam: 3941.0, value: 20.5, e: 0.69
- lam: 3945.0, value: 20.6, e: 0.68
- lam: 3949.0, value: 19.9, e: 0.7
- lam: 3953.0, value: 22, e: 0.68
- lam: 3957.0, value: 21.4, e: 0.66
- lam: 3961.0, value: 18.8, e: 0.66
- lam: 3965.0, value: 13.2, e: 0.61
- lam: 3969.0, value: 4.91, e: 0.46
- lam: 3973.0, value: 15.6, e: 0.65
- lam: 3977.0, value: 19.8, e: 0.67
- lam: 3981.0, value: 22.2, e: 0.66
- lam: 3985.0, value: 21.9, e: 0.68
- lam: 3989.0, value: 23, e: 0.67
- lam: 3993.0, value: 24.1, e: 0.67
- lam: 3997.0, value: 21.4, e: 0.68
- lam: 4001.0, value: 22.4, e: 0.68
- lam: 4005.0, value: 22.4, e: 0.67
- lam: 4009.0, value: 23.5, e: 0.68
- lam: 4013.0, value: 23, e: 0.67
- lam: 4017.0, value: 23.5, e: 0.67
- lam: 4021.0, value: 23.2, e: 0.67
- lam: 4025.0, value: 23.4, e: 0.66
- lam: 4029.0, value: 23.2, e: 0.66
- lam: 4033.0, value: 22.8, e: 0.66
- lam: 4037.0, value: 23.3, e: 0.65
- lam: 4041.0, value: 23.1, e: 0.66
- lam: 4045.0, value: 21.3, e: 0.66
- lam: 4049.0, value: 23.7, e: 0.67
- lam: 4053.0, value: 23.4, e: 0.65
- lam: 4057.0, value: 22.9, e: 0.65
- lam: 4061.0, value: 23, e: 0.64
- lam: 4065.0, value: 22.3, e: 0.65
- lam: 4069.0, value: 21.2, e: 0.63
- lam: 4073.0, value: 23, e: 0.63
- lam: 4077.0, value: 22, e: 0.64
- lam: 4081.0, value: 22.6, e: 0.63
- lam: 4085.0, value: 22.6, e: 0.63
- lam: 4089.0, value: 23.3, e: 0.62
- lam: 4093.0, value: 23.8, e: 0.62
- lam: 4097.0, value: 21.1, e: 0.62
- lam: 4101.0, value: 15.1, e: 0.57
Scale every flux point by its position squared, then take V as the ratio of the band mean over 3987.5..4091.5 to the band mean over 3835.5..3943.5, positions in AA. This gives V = 1.29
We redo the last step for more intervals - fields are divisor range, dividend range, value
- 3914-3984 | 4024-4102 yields 1.37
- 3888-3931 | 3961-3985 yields 0.83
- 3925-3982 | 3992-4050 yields 1.44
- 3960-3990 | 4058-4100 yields 1.37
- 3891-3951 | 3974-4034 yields 1.25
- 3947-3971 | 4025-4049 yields 1.43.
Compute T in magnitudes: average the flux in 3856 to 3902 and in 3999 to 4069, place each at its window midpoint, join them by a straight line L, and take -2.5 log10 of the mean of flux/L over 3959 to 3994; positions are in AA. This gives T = 0.22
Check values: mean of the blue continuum 20.2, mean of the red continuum 22.9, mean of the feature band 18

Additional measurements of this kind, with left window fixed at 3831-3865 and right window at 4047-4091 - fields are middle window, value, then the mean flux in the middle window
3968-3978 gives 0.47 mag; 13.7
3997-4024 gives -0.06 mag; 22.9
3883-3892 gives 0.18 mag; 16.5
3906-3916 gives -0.13 mag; 22.4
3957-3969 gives 0.35 mag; 15.1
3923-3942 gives 0.41 mag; 13.9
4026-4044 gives -0.04 mag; 23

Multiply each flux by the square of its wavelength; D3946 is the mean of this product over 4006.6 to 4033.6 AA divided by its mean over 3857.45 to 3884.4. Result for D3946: 1.19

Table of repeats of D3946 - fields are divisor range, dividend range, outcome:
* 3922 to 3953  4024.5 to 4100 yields 1.46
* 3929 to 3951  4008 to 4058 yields 1.58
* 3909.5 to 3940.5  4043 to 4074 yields 1.43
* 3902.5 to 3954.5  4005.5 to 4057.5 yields 1.31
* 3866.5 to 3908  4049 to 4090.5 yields 1.23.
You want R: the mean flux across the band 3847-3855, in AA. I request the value 22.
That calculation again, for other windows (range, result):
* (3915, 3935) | 16.2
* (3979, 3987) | 22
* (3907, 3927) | 21.6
